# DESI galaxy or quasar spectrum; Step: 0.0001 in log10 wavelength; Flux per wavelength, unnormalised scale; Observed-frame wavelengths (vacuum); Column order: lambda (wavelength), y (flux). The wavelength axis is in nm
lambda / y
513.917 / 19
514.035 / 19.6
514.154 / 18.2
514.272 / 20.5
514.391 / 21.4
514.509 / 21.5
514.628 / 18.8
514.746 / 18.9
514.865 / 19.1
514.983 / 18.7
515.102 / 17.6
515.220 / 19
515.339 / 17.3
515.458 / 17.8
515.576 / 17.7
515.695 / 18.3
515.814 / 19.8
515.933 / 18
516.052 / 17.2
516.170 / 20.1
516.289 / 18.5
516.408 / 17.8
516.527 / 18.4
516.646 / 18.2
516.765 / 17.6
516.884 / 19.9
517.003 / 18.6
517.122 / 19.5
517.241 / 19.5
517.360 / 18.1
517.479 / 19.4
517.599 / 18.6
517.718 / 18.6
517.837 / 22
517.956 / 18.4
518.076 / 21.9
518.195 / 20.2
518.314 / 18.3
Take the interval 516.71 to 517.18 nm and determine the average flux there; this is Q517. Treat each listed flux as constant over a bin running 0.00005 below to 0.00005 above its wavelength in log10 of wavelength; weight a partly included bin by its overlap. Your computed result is 18.9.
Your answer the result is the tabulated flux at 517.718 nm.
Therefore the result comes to 18.6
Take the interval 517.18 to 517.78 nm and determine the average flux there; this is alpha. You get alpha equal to 18.9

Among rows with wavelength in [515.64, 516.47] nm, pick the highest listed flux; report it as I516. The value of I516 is 20.1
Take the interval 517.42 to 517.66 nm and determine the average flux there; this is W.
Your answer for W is 18.9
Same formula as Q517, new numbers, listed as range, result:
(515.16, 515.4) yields 18.1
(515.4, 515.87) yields 18.4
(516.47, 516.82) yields 18.1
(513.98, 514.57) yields 20.2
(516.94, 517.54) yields 19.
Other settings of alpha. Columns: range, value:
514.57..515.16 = 18.6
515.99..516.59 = 18.4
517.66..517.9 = 20.3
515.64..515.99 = 18.7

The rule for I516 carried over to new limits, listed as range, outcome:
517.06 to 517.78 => 19.5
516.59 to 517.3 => 19.9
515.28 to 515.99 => 19.8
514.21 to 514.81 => 21.5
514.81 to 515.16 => 19.1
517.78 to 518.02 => 22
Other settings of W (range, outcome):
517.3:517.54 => 18.7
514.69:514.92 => 19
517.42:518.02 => 19.4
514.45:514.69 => 20.2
